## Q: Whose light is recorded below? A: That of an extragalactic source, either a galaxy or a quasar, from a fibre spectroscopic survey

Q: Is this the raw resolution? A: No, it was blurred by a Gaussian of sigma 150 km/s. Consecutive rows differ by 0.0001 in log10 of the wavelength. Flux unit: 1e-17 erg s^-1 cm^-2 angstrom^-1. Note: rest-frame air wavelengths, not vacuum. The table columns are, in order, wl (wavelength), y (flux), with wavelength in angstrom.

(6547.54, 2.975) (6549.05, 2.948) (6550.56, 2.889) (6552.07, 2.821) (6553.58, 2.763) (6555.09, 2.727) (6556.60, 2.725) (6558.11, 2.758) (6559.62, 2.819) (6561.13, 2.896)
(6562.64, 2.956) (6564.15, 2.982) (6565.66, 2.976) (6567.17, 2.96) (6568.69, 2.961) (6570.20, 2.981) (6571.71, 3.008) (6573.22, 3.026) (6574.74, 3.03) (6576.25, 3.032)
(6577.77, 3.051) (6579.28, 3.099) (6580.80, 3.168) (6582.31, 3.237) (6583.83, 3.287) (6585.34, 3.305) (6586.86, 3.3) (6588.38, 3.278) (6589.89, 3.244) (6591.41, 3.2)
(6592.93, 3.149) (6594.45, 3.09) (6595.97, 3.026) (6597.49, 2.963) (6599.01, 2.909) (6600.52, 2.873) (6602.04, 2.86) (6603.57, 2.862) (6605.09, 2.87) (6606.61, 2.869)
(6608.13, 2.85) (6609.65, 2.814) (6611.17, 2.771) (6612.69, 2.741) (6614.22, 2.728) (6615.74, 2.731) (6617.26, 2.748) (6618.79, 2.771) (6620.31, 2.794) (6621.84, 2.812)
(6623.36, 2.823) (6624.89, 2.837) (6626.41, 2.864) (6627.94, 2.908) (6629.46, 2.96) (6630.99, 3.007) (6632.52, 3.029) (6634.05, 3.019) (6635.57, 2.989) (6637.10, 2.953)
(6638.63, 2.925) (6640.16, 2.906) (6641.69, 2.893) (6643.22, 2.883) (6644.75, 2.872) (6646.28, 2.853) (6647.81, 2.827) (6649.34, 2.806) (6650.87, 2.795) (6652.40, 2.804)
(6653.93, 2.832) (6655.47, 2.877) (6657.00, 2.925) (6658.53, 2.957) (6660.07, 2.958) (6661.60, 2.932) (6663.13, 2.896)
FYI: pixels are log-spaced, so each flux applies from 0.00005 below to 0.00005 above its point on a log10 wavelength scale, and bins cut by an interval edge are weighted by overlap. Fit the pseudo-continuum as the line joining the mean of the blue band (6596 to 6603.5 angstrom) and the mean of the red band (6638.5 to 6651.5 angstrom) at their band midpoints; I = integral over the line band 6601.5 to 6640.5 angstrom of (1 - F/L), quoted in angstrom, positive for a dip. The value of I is 0.3 angstrom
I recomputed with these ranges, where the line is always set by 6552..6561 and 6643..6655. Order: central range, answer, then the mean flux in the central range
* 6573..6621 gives -3.27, 2.99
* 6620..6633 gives -0.35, 2.89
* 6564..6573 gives -0.65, 2.98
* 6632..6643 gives -0.50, 2.95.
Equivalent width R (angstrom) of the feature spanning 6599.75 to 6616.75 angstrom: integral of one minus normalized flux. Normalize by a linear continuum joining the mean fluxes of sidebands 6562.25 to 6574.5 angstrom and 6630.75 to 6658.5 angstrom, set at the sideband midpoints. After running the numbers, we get 0.7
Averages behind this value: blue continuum 2.98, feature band 2.82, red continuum 2.9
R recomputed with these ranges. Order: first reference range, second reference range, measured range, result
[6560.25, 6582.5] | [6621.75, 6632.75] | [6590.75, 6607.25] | 0.0 angstrom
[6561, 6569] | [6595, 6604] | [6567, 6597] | -1.9 angstrom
